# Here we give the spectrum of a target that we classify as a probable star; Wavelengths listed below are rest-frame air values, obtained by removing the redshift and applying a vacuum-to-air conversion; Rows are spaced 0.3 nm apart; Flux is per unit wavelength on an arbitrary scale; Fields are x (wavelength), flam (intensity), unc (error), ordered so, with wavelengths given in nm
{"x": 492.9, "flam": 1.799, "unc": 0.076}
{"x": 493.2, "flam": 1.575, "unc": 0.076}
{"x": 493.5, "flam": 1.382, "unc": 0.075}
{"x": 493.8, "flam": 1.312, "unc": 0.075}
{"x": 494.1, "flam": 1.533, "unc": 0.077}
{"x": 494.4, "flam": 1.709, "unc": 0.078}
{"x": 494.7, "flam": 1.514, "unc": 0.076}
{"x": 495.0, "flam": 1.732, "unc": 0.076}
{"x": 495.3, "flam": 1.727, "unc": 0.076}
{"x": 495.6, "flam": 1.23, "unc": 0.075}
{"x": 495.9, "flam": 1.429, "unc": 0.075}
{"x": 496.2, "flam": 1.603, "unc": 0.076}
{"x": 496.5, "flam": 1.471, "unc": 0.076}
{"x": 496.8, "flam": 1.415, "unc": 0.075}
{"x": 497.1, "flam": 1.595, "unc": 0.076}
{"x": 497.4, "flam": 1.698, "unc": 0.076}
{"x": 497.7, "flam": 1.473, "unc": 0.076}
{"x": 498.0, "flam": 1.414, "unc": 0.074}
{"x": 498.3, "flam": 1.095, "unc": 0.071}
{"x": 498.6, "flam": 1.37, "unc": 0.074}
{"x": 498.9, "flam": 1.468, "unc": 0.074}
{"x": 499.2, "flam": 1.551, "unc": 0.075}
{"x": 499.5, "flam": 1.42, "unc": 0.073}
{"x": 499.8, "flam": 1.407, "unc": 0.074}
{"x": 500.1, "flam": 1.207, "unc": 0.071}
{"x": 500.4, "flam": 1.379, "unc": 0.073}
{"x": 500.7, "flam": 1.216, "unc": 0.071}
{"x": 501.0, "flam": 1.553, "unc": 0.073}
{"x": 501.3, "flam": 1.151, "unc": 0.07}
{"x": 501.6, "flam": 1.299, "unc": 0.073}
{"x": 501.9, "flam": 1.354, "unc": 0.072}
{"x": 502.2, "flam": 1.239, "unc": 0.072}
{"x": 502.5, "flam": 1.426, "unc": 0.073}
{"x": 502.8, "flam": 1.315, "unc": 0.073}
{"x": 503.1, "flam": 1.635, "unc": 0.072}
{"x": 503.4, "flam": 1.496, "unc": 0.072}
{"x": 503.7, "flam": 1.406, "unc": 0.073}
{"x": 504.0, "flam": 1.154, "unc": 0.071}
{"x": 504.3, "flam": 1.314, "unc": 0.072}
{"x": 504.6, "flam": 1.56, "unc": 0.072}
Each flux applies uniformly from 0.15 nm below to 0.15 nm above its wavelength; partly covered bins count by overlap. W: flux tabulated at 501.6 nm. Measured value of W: 1.299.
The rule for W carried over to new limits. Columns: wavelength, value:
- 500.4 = 1.379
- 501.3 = 1.151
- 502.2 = 1.239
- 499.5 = 1.42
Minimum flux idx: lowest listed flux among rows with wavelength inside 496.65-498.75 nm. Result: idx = 1.095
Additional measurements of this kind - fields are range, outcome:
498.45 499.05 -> 1.37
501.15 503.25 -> 1.151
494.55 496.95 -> 1.23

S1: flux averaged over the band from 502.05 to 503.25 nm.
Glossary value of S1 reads 1.4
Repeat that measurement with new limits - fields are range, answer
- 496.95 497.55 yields 1.65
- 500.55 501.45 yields 1.31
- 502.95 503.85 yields 1.51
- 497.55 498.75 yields 1.34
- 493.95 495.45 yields 1.64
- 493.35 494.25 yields 1.41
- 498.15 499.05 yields 1.31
